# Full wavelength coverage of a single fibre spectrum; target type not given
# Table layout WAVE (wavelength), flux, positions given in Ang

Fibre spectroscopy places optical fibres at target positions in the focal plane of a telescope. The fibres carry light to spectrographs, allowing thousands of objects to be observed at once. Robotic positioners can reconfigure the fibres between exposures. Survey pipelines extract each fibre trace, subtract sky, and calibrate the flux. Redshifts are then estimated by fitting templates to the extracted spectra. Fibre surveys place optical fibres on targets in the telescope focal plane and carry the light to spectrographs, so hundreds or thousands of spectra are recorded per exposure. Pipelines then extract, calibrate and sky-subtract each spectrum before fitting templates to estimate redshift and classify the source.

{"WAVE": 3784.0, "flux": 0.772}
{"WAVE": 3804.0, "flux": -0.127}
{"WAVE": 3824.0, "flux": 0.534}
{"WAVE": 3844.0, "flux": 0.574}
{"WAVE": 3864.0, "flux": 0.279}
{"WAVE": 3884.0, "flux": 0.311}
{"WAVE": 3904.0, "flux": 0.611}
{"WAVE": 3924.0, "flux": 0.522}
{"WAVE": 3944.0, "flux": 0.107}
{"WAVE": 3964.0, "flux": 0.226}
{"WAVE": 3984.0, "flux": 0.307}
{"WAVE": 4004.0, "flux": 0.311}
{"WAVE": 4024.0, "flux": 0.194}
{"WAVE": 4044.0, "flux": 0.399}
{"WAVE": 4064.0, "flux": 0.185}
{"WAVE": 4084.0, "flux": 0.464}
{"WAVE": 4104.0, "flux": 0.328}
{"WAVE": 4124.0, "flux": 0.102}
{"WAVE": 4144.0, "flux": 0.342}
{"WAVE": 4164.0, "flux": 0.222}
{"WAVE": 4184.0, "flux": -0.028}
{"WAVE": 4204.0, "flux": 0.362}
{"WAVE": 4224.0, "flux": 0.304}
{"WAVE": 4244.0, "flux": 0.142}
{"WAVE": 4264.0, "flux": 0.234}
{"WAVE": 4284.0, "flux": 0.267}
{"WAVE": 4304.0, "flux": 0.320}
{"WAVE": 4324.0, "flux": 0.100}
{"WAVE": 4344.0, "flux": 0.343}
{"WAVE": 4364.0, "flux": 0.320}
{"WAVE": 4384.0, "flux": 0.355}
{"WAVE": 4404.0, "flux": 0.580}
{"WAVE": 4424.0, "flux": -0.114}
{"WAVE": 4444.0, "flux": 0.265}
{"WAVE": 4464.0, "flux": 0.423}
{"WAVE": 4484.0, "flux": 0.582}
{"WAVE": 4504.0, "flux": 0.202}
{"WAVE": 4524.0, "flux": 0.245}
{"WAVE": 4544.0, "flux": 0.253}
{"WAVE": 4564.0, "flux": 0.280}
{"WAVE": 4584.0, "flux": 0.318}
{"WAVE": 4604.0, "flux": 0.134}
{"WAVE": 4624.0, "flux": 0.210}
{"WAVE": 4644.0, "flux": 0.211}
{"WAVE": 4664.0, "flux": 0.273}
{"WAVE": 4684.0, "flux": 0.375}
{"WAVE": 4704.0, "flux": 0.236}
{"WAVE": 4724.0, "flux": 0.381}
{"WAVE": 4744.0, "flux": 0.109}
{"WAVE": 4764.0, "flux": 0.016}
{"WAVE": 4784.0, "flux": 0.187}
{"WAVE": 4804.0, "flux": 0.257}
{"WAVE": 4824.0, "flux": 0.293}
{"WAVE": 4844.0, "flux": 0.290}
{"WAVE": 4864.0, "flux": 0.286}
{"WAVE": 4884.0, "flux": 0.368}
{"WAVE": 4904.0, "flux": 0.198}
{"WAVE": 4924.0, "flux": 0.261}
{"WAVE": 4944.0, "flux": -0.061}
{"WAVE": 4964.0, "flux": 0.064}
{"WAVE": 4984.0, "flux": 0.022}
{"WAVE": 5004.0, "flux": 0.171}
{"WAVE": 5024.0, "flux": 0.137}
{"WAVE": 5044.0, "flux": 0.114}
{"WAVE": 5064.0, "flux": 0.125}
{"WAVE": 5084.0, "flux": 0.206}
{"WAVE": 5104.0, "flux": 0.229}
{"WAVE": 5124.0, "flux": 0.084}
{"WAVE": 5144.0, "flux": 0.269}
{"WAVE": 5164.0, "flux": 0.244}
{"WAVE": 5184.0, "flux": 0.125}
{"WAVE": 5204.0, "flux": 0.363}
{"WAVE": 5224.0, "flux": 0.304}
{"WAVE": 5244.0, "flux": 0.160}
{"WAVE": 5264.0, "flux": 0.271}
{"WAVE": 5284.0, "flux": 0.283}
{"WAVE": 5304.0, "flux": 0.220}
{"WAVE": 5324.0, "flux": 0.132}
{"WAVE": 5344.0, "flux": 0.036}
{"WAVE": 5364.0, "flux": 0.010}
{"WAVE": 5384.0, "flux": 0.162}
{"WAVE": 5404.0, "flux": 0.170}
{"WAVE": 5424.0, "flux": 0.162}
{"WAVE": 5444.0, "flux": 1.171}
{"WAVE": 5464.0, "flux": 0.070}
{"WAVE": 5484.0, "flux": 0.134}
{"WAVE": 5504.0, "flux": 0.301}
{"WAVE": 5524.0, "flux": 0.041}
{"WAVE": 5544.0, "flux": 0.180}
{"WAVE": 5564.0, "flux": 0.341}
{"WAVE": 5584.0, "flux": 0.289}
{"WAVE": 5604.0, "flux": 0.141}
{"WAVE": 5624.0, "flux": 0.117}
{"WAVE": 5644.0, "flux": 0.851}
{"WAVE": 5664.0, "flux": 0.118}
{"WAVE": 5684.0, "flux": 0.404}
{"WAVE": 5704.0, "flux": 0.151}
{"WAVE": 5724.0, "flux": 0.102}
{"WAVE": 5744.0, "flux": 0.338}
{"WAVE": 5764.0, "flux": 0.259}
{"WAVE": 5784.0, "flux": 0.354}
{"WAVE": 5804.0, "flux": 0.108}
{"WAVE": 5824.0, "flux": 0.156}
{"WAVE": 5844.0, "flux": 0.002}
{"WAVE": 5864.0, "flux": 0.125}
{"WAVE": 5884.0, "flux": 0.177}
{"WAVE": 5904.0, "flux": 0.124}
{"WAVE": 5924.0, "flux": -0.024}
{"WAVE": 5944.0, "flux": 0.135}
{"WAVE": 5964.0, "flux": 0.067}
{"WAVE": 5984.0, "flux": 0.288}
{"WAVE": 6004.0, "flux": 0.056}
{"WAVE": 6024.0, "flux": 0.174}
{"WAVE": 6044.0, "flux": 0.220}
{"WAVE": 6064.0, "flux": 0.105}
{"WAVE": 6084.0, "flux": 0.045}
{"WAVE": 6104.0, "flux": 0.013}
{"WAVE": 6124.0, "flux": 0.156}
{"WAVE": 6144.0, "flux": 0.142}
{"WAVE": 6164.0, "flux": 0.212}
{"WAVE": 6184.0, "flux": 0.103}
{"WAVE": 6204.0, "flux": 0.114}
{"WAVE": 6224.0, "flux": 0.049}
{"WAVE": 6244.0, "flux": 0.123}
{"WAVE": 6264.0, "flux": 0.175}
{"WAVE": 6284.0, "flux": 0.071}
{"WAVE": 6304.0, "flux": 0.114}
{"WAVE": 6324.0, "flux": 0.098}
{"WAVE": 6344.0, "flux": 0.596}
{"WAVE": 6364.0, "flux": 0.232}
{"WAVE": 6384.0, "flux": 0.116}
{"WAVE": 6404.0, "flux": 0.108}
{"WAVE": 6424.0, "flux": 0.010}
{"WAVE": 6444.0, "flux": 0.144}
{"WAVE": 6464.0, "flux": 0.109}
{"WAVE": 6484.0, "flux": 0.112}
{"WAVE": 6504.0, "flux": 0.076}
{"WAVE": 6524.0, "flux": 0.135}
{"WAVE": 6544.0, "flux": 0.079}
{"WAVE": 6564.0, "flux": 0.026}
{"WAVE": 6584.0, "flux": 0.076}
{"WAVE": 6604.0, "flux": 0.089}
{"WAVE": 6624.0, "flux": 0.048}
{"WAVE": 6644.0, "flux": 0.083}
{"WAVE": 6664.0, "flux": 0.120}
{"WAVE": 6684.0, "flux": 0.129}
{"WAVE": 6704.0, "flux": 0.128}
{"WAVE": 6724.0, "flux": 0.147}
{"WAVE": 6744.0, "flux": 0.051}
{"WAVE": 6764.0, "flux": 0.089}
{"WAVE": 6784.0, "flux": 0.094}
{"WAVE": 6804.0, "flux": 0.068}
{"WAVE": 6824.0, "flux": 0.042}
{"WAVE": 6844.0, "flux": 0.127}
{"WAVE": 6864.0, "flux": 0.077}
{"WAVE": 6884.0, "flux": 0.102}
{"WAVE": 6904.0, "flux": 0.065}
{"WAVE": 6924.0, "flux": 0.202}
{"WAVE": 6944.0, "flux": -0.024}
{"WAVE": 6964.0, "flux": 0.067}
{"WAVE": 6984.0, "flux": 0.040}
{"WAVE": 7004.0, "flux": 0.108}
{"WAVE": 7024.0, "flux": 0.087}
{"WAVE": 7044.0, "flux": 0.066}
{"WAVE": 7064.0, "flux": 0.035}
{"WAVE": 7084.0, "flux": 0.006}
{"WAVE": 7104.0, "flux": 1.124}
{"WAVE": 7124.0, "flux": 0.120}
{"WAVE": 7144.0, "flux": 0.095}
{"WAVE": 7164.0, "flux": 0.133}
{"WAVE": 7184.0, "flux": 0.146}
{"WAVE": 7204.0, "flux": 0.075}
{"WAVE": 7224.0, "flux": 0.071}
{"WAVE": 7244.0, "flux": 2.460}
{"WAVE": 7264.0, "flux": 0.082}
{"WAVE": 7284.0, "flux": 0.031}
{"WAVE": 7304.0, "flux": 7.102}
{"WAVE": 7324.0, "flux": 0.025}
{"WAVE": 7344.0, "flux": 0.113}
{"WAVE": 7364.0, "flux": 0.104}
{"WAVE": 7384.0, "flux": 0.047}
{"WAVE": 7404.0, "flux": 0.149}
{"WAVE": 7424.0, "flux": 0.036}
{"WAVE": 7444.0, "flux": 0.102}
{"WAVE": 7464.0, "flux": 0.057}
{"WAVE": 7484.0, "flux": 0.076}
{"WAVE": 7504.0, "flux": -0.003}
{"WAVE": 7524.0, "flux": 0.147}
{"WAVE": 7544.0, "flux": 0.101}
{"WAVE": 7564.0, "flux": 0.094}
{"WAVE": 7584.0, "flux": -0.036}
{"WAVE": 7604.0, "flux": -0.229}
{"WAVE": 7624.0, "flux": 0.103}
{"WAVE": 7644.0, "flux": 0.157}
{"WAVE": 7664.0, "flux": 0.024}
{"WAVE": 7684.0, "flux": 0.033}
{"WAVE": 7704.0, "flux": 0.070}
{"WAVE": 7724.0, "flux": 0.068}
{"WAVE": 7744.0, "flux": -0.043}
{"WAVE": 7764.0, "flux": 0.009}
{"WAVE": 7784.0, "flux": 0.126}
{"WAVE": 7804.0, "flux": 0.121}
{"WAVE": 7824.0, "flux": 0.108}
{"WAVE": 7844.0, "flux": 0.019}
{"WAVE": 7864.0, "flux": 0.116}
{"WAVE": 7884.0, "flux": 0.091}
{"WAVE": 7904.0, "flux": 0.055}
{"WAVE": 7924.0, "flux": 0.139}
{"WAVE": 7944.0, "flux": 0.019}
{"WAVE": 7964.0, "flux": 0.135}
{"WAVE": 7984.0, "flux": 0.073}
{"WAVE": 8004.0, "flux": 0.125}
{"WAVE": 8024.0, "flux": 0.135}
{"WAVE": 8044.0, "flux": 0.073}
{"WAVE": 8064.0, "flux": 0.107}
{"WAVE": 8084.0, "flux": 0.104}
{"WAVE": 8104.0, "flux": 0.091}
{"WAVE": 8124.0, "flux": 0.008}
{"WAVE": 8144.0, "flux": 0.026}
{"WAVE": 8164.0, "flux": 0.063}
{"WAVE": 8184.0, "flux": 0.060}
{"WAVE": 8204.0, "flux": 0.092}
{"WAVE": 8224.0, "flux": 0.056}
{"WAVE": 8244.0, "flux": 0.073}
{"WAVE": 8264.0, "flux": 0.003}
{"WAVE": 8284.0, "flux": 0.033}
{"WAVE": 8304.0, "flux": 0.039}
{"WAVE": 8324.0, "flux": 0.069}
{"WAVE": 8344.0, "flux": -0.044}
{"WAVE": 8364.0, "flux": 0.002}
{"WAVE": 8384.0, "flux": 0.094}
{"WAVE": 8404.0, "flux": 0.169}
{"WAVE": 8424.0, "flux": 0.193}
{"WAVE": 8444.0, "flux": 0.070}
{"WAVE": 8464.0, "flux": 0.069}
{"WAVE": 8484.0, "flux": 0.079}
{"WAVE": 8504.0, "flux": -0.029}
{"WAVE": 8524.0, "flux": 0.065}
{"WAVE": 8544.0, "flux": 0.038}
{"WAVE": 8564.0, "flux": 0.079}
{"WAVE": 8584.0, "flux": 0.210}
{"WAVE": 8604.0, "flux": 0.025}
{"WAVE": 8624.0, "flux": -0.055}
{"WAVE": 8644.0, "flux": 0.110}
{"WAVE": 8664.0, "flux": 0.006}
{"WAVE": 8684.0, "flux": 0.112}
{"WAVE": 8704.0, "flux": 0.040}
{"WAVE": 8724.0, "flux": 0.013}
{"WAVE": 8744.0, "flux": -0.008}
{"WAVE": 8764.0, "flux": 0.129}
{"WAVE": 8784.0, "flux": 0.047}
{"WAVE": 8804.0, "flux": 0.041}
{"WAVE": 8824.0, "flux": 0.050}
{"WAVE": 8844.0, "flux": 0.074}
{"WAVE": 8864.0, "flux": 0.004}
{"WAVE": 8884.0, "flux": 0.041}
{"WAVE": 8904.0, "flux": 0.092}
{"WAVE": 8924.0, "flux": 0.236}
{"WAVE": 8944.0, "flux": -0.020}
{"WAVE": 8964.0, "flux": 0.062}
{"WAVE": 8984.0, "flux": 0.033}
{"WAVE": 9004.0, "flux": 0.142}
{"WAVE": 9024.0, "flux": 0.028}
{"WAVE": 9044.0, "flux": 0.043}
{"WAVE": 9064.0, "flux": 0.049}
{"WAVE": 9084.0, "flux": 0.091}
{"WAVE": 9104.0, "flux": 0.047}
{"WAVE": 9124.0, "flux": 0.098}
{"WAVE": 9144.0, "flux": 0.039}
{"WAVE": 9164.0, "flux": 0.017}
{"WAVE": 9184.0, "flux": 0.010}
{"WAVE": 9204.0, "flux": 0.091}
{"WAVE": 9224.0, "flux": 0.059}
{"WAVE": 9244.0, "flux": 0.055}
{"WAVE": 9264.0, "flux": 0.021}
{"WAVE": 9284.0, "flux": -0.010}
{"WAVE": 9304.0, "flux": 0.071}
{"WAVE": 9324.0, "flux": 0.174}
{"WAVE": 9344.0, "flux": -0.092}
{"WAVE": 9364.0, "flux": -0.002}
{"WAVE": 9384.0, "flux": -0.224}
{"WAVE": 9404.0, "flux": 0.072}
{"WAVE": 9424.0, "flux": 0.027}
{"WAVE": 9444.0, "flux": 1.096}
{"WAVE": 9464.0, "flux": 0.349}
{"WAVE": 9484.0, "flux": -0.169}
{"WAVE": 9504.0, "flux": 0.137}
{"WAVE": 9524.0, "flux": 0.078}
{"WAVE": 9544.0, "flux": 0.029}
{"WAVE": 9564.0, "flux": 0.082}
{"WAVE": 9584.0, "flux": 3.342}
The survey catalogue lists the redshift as 0.460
